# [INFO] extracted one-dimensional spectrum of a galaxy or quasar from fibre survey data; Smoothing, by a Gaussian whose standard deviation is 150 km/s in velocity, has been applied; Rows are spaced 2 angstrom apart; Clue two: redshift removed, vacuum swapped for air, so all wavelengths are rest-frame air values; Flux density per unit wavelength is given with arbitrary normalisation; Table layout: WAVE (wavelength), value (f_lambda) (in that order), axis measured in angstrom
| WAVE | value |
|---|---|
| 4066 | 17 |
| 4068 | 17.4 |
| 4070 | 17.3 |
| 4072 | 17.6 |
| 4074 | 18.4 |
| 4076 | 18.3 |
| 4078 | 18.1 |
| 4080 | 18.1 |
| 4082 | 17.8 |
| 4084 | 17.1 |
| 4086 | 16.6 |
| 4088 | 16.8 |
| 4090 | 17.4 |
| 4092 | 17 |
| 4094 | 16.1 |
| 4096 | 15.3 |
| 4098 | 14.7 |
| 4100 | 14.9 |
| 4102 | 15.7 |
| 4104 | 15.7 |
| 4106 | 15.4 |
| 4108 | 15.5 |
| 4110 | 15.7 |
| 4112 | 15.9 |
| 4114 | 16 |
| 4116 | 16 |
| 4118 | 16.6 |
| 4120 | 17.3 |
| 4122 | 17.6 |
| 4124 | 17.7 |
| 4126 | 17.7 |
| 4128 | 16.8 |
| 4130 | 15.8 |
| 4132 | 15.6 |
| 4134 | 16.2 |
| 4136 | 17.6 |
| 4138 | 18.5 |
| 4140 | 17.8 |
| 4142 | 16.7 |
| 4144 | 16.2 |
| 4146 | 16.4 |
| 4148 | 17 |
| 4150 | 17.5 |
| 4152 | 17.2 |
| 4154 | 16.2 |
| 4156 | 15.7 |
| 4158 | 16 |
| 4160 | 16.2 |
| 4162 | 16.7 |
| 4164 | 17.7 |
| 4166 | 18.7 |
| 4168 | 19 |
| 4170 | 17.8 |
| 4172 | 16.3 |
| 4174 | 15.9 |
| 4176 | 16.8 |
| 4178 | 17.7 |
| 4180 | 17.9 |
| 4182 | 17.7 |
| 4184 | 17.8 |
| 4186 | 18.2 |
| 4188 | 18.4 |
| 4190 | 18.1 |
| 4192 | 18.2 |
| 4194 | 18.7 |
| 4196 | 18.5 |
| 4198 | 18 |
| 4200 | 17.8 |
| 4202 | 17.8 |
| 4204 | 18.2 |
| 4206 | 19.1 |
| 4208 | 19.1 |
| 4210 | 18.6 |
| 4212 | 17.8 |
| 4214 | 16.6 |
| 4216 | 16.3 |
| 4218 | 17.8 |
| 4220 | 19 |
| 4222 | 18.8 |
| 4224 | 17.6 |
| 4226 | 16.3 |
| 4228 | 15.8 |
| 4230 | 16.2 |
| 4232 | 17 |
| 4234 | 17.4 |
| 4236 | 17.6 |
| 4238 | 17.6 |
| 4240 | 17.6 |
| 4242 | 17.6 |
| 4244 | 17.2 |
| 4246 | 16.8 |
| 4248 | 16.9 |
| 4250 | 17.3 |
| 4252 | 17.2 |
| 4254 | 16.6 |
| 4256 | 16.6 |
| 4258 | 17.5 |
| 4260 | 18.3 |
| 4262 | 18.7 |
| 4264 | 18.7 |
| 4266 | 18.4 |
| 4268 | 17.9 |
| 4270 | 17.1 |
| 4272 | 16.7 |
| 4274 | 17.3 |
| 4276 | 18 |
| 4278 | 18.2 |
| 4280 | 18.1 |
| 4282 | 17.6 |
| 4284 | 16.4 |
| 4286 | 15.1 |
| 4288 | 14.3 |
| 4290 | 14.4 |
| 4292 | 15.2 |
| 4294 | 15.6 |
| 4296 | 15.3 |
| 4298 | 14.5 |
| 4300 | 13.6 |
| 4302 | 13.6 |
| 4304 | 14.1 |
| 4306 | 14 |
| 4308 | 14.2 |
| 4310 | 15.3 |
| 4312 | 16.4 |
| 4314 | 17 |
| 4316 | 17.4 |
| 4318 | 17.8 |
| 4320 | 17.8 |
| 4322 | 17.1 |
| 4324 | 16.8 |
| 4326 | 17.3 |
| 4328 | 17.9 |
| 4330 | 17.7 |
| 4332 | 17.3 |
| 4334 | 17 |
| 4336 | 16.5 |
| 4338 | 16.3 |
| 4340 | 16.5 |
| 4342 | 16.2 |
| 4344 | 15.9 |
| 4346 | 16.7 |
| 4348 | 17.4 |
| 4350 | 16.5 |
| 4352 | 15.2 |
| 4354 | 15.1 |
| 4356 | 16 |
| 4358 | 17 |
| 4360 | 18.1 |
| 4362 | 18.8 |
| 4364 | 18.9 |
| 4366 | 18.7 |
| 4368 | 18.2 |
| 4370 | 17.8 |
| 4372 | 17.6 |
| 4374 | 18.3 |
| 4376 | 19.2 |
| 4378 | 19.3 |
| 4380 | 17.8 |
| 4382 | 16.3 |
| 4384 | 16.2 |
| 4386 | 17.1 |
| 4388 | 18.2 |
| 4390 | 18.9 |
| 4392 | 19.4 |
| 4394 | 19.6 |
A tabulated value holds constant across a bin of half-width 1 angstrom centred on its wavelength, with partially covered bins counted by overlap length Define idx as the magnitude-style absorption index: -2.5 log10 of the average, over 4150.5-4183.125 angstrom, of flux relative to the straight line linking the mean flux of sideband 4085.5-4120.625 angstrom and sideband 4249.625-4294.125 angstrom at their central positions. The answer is -0.05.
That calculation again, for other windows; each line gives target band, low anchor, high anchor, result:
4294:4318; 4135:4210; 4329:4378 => 0.14 mag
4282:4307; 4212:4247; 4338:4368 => 0.16 mag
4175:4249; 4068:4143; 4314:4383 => -0.04 mag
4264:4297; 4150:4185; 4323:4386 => 0.03 mag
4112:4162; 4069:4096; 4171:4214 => 0.06 mag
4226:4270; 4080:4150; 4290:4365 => -0.06 mag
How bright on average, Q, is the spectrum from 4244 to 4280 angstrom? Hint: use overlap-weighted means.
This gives 17.5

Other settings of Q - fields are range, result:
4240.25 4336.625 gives 16.6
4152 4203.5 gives 17.5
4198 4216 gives 18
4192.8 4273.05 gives 17.6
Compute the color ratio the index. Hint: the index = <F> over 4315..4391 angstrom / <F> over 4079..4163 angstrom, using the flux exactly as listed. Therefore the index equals 1.05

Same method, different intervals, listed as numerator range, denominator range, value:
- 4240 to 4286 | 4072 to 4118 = 1.06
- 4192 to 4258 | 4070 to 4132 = 1.05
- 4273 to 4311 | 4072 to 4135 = 0.94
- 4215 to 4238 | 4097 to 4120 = 1.10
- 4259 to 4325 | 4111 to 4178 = 0.97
